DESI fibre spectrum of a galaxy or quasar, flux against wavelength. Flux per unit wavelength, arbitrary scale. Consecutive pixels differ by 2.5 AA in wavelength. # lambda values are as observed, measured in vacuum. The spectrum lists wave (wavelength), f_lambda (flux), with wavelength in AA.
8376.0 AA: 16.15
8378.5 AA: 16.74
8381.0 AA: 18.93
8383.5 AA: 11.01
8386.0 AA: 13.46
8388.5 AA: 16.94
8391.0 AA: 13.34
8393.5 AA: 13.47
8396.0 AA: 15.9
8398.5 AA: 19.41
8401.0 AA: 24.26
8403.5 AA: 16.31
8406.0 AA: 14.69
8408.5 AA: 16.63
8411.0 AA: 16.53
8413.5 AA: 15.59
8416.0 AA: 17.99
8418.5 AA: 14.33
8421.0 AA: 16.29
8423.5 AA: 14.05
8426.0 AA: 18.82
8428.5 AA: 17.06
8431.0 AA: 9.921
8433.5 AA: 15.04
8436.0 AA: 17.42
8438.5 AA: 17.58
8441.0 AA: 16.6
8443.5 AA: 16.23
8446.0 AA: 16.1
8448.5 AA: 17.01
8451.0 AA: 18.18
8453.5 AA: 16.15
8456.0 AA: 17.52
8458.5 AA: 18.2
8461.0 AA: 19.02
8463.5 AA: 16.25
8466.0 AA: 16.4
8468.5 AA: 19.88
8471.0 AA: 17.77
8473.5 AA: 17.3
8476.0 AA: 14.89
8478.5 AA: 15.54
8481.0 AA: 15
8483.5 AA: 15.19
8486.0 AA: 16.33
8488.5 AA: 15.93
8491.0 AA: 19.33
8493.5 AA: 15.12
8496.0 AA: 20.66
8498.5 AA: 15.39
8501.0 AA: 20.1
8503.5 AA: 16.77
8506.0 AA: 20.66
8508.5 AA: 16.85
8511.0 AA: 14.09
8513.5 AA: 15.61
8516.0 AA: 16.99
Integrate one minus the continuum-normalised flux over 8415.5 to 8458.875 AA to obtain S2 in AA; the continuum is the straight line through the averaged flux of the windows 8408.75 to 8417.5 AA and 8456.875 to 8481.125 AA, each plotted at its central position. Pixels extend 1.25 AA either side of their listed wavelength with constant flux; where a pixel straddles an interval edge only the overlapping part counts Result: 1.4 AA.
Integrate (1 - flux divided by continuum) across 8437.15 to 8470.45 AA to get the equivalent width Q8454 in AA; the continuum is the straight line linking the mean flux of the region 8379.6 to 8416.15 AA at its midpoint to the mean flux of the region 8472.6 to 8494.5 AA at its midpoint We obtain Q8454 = -2.5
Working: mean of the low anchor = 16.2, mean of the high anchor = 16.1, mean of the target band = 17.3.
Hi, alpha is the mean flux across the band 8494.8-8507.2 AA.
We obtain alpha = 18.7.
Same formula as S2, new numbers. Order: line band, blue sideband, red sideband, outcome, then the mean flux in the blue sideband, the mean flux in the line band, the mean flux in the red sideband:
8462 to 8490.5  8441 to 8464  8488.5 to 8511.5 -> 1.5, 17.2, 16.5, 17.7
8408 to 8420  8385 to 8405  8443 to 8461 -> 0.5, 16.7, 16.2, 17.2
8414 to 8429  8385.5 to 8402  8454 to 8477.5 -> 0.6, 16.7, 16.3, 17.4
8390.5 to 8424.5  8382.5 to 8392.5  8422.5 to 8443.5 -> -4.1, 13.7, 16.4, 15.9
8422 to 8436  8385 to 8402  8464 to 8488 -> 1.1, 16.6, 15.2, 16.5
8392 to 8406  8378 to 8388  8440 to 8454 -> -1.8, 15.1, 17.5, 16.7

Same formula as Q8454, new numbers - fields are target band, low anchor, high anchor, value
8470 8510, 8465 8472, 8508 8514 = -1.0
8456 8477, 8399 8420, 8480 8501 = -0.7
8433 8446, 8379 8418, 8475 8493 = -0.4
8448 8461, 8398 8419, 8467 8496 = -0.5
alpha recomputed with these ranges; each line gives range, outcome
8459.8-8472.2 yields 17.9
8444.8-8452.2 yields 17.1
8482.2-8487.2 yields 15.7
